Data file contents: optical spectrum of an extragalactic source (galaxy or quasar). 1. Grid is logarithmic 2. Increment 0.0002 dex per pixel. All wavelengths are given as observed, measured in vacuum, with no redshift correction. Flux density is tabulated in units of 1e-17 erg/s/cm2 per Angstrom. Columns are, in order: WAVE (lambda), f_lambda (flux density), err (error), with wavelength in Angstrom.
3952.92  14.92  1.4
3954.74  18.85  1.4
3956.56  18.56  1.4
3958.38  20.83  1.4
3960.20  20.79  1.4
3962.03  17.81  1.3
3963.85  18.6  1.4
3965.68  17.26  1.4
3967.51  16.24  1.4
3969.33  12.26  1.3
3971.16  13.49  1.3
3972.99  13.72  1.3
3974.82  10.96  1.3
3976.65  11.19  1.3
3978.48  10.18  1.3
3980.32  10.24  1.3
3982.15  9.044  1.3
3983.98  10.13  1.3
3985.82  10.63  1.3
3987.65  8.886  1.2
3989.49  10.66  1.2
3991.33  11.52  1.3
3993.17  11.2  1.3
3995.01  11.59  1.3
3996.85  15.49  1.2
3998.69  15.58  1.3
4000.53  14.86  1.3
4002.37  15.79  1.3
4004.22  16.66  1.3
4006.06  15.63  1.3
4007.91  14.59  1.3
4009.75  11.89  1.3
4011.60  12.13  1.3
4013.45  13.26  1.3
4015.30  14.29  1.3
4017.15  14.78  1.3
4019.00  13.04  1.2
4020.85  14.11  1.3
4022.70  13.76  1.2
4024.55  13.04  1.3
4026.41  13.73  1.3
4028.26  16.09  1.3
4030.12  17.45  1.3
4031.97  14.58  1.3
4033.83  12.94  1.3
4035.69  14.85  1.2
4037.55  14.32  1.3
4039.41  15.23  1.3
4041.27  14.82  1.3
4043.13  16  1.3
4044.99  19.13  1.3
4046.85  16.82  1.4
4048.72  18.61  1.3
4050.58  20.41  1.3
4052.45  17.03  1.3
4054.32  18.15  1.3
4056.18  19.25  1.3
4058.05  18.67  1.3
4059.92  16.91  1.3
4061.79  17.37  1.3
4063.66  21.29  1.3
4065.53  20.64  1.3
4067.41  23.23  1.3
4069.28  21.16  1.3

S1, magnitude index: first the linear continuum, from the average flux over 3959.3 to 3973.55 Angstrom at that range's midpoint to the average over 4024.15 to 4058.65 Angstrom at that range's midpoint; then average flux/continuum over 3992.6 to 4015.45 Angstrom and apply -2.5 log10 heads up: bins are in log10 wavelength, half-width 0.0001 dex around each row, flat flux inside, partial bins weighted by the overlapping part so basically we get 0.16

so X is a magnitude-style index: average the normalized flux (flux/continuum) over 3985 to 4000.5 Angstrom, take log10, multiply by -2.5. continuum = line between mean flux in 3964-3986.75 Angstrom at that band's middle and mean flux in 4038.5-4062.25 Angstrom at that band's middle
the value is 0.12 mag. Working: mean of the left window 12.3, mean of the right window 17.6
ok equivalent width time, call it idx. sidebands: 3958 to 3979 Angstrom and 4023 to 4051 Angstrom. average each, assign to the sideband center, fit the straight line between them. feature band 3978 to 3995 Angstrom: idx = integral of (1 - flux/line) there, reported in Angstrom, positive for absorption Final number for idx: 5.55 Angstrom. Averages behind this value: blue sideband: 15.2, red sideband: 15.7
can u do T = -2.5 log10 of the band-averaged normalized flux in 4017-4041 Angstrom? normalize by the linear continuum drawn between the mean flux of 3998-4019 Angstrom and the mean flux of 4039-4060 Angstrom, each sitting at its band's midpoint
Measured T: 0.11 mag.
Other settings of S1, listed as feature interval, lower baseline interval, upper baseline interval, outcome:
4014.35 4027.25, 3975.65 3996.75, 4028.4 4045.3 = 0.004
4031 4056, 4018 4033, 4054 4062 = 0.005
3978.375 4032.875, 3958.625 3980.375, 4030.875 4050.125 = 0.163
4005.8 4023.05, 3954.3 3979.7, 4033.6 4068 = 0.224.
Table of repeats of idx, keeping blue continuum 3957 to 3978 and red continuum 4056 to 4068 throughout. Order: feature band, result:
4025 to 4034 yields 1.6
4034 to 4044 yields 2.0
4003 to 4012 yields 1.5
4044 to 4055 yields 0.4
